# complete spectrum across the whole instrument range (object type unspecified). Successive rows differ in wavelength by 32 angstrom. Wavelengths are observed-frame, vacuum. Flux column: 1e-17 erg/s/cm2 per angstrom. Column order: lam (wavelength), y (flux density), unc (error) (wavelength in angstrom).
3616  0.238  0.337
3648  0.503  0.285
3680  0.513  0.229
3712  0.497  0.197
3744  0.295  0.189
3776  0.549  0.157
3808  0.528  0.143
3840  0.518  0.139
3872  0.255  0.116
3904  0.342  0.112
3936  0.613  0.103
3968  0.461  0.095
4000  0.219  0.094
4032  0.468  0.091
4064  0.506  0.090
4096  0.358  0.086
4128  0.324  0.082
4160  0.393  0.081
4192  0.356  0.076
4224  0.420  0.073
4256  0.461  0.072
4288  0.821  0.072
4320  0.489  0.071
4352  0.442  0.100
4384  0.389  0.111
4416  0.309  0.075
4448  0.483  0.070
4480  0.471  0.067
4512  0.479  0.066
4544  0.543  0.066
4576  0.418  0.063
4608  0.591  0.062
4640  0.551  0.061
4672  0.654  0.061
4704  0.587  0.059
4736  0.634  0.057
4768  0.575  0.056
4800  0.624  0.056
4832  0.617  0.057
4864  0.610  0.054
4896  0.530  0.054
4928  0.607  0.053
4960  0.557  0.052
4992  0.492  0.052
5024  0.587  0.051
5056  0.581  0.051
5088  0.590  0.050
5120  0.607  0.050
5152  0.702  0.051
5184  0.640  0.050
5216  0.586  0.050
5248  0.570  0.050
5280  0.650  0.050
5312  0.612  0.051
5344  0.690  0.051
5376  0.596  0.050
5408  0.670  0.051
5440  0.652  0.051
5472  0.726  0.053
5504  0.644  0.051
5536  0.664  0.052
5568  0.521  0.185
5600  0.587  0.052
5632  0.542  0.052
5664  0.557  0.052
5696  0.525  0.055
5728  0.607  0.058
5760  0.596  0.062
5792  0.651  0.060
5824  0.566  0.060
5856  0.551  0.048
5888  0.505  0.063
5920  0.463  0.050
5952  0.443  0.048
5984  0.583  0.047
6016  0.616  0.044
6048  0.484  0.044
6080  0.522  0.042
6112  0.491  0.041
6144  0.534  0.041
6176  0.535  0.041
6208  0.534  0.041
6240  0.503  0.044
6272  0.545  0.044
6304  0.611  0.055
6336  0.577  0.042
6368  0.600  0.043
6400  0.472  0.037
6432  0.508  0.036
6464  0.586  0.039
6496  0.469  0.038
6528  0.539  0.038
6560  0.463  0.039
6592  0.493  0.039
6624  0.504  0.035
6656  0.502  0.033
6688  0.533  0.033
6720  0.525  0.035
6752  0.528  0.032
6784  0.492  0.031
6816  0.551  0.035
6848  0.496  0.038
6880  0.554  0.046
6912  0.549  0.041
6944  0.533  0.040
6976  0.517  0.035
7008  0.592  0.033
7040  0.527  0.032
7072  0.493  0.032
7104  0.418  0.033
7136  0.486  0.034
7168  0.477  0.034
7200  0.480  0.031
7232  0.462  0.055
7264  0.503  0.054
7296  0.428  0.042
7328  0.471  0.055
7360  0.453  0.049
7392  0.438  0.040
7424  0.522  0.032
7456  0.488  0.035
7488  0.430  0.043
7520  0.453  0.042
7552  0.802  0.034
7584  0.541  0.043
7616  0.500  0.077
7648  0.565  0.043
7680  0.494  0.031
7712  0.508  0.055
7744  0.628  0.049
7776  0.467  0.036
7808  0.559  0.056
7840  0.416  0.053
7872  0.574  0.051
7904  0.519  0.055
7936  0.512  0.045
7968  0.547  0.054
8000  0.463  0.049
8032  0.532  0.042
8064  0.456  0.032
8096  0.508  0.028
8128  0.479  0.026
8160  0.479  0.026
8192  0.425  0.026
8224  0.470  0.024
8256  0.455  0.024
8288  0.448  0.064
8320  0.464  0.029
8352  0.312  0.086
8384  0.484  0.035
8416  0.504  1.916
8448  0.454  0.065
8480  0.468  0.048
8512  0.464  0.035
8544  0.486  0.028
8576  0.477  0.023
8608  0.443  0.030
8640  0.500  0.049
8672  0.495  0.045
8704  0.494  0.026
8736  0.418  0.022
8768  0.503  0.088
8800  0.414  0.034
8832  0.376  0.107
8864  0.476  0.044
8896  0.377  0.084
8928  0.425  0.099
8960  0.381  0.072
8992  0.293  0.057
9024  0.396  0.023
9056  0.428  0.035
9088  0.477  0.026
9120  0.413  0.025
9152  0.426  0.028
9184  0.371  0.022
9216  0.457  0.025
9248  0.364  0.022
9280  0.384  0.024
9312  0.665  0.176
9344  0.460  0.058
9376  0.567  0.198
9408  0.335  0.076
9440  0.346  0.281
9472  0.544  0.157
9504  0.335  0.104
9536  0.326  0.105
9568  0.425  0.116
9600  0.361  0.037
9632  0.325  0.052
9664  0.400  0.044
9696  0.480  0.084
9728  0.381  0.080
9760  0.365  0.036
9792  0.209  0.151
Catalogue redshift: 0.15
